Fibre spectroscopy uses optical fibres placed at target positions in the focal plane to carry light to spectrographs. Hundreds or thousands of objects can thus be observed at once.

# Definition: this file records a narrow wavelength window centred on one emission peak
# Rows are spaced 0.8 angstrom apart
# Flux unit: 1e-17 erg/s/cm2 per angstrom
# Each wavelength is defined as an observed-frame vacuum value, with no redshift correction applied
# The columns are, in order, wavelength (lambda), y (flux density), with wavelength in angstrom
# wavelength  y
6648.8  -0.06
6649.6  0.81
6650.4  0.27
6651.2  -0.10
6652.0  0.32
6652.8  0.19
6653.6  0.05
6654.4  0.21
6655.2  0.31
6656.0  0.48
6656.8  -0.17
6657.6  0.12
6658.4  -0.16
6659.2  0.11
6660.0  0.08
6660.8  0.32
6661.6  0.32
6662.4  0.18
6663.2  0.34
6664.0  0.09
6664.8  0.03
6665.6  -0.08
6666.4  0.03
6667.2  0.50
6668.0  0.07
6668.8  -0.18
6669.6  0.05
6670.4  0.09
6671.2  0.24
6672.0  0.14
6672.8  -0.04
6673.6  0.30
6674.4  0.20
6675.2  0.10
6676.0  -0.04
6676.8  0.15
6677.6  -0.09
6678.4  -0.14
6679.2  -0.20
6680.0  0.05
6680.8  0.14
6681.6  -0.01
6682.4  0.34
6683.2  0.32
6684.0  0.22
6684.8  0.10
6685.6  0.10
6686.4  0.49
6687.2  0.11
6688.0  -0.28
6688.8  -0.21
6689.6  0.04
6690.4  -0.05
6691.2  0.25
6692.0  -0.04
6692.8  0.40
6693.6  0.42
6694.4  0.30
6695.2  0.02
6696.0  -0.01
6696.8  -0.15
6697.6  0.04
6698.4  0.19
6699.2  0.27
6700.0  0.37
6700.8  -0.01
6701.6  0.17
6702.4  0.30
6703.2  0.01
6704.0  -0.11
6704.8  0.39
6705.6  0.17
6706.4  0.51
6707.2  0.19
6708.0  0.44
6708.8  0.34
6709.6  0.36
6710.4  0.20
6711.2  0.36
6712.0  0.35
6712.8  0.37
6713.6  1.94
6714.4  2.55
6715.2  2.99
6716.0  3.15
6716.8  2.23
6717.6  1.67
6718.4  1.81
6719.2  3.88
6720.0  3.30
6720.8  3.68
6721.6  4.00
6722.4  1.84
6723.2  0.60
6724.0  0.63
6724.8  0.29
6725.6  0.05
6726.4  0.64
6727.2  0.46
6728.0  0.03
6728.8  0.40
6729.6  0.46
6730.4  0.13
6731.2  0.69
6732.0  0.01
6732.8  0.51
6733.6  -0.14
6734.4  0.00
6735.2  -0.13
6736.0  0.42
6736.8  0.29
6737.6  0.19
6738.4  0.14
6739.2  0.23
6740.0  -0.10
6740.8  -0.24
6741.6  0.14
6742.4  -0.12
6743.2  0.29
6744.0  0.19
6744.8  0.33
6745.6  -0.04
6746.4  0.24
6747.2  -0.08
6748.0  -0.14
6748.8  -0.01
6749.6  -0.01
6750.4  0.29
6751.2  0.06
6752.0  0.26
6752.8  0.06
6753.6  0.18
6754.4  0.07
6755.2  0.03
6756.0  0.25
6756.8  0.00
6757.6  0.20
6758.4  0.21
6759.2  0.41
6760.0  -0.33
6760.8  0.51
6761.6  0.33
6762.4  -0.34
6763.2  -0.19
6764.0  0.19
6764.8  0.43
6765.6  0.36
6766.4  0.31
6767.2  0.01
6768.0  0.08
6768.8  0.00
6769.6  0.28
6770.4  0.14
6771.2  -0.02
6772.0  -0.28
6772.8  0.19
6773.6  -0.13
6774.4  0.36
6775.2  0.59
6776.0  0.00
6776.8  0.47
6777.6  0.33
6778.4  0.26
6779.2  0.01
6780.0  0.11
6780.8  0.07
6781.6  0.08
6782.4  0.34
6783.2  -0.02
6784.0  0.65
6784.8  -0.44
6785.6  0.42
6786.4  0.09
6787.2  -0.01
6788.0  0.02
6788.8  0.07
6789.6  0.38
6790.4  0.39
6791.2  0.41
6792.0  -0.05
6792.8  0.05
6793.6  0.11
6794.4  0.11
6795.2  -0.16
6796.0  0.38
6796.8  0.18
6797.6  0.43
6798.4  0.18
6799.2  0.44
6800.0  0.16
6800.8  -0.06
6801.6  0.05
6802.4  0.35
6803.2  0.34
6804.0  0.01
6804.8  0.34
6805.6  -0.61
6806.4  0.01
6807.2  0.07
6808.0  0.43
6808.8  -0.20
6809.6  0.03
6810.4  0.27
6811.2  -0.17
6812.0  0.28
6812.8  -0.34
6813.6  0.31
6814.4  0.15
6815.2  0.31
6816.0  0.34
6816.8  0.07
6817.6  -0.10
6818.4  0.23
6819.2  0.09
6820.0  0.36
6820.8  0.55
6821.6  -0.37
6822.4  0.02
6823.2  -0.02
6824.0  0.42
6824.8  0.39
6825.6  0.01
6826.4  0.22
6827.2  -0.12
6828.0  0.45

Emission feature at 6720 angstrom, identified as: [O II] 3727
